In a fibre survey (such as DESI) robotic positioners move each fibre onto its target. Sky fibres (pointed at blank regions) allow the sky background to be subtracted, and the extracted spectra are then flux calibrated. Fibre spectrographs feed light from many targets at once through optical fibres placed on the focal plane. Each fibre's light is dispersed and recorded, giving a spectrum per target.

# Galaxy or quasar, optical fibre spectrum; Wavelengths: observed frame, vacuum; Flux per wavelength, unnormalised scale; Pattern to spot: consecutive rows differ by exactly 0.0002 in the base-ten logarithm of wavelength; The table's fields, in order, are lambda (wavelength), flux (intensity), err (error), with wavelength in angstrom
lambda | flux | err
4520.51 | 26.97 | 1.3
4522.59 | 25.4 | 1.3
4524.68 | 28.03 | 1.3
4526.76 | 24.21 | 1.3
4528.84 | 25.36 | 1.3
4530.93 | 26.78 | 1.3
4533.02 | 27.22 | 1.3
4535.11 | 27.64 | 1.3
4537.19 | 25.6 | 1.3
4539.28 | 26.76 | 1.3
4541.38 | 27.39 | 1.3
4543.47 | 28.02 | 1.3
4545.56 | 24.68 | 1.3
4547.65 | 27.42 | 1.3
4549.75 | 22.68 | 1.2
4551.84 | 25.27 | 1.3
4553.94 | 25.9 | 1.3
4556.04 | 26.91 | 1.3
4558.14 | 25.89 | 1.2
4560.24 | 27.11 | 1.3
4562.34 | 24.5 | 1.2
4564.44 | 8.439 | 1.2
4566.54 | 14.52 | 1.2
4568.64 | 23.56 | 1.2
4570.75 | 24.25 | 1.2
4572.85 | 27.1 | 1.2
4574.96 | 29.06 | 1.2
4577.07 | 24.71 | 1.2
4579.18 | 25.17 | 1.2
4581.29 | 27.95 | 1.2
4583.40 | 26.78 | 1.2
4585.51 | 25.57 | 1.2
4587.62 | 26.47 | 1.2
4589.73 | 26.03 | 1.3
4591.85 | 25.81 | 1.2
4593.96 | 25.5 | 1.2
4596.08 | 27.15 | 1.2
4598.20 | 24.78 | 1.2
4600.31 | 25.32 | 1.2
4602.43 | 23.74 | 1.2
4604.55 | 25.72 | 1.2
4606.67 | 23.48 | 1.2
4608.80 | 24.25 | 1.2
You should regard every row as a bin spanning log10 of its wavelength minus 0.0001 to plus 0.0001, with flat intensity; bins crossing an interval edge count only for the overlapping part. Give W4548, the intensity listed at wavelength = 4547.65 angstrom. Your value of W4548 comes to 27.42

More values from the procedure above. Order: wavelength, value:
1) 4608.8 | 24.25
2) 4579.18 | 25.17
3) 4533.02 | 27.22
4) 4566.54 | 14.52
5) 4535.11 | 27.64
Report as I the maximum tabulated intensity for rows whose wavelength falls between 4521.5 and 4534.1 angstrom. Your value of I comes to 28.03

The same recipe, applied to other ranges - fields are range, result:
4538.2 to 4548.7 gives 28.02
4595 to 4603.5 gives 27.15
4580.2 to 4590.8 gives 27.95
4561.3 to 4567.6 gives 24.5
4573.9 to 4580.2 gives 29.06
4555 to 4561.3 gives 27.11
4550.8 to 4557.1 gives 26.91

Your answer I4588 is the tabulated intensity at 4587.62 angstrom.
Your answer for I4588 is 26.47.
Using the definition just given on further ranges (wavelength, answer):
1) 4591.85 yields 25.81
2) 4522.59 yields 25.4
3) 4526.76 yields 24.21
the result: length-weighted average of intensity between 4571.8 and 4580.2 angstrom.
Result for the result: 26.5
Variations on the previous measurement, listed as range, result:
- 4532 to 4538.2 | 26.9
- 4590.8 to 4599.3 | 25.8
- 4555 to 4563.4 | 26.1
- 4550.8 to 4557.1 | 26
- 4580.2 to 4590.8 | 26.6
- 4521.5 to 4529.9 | 25.8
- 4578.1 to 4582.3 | 26.5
